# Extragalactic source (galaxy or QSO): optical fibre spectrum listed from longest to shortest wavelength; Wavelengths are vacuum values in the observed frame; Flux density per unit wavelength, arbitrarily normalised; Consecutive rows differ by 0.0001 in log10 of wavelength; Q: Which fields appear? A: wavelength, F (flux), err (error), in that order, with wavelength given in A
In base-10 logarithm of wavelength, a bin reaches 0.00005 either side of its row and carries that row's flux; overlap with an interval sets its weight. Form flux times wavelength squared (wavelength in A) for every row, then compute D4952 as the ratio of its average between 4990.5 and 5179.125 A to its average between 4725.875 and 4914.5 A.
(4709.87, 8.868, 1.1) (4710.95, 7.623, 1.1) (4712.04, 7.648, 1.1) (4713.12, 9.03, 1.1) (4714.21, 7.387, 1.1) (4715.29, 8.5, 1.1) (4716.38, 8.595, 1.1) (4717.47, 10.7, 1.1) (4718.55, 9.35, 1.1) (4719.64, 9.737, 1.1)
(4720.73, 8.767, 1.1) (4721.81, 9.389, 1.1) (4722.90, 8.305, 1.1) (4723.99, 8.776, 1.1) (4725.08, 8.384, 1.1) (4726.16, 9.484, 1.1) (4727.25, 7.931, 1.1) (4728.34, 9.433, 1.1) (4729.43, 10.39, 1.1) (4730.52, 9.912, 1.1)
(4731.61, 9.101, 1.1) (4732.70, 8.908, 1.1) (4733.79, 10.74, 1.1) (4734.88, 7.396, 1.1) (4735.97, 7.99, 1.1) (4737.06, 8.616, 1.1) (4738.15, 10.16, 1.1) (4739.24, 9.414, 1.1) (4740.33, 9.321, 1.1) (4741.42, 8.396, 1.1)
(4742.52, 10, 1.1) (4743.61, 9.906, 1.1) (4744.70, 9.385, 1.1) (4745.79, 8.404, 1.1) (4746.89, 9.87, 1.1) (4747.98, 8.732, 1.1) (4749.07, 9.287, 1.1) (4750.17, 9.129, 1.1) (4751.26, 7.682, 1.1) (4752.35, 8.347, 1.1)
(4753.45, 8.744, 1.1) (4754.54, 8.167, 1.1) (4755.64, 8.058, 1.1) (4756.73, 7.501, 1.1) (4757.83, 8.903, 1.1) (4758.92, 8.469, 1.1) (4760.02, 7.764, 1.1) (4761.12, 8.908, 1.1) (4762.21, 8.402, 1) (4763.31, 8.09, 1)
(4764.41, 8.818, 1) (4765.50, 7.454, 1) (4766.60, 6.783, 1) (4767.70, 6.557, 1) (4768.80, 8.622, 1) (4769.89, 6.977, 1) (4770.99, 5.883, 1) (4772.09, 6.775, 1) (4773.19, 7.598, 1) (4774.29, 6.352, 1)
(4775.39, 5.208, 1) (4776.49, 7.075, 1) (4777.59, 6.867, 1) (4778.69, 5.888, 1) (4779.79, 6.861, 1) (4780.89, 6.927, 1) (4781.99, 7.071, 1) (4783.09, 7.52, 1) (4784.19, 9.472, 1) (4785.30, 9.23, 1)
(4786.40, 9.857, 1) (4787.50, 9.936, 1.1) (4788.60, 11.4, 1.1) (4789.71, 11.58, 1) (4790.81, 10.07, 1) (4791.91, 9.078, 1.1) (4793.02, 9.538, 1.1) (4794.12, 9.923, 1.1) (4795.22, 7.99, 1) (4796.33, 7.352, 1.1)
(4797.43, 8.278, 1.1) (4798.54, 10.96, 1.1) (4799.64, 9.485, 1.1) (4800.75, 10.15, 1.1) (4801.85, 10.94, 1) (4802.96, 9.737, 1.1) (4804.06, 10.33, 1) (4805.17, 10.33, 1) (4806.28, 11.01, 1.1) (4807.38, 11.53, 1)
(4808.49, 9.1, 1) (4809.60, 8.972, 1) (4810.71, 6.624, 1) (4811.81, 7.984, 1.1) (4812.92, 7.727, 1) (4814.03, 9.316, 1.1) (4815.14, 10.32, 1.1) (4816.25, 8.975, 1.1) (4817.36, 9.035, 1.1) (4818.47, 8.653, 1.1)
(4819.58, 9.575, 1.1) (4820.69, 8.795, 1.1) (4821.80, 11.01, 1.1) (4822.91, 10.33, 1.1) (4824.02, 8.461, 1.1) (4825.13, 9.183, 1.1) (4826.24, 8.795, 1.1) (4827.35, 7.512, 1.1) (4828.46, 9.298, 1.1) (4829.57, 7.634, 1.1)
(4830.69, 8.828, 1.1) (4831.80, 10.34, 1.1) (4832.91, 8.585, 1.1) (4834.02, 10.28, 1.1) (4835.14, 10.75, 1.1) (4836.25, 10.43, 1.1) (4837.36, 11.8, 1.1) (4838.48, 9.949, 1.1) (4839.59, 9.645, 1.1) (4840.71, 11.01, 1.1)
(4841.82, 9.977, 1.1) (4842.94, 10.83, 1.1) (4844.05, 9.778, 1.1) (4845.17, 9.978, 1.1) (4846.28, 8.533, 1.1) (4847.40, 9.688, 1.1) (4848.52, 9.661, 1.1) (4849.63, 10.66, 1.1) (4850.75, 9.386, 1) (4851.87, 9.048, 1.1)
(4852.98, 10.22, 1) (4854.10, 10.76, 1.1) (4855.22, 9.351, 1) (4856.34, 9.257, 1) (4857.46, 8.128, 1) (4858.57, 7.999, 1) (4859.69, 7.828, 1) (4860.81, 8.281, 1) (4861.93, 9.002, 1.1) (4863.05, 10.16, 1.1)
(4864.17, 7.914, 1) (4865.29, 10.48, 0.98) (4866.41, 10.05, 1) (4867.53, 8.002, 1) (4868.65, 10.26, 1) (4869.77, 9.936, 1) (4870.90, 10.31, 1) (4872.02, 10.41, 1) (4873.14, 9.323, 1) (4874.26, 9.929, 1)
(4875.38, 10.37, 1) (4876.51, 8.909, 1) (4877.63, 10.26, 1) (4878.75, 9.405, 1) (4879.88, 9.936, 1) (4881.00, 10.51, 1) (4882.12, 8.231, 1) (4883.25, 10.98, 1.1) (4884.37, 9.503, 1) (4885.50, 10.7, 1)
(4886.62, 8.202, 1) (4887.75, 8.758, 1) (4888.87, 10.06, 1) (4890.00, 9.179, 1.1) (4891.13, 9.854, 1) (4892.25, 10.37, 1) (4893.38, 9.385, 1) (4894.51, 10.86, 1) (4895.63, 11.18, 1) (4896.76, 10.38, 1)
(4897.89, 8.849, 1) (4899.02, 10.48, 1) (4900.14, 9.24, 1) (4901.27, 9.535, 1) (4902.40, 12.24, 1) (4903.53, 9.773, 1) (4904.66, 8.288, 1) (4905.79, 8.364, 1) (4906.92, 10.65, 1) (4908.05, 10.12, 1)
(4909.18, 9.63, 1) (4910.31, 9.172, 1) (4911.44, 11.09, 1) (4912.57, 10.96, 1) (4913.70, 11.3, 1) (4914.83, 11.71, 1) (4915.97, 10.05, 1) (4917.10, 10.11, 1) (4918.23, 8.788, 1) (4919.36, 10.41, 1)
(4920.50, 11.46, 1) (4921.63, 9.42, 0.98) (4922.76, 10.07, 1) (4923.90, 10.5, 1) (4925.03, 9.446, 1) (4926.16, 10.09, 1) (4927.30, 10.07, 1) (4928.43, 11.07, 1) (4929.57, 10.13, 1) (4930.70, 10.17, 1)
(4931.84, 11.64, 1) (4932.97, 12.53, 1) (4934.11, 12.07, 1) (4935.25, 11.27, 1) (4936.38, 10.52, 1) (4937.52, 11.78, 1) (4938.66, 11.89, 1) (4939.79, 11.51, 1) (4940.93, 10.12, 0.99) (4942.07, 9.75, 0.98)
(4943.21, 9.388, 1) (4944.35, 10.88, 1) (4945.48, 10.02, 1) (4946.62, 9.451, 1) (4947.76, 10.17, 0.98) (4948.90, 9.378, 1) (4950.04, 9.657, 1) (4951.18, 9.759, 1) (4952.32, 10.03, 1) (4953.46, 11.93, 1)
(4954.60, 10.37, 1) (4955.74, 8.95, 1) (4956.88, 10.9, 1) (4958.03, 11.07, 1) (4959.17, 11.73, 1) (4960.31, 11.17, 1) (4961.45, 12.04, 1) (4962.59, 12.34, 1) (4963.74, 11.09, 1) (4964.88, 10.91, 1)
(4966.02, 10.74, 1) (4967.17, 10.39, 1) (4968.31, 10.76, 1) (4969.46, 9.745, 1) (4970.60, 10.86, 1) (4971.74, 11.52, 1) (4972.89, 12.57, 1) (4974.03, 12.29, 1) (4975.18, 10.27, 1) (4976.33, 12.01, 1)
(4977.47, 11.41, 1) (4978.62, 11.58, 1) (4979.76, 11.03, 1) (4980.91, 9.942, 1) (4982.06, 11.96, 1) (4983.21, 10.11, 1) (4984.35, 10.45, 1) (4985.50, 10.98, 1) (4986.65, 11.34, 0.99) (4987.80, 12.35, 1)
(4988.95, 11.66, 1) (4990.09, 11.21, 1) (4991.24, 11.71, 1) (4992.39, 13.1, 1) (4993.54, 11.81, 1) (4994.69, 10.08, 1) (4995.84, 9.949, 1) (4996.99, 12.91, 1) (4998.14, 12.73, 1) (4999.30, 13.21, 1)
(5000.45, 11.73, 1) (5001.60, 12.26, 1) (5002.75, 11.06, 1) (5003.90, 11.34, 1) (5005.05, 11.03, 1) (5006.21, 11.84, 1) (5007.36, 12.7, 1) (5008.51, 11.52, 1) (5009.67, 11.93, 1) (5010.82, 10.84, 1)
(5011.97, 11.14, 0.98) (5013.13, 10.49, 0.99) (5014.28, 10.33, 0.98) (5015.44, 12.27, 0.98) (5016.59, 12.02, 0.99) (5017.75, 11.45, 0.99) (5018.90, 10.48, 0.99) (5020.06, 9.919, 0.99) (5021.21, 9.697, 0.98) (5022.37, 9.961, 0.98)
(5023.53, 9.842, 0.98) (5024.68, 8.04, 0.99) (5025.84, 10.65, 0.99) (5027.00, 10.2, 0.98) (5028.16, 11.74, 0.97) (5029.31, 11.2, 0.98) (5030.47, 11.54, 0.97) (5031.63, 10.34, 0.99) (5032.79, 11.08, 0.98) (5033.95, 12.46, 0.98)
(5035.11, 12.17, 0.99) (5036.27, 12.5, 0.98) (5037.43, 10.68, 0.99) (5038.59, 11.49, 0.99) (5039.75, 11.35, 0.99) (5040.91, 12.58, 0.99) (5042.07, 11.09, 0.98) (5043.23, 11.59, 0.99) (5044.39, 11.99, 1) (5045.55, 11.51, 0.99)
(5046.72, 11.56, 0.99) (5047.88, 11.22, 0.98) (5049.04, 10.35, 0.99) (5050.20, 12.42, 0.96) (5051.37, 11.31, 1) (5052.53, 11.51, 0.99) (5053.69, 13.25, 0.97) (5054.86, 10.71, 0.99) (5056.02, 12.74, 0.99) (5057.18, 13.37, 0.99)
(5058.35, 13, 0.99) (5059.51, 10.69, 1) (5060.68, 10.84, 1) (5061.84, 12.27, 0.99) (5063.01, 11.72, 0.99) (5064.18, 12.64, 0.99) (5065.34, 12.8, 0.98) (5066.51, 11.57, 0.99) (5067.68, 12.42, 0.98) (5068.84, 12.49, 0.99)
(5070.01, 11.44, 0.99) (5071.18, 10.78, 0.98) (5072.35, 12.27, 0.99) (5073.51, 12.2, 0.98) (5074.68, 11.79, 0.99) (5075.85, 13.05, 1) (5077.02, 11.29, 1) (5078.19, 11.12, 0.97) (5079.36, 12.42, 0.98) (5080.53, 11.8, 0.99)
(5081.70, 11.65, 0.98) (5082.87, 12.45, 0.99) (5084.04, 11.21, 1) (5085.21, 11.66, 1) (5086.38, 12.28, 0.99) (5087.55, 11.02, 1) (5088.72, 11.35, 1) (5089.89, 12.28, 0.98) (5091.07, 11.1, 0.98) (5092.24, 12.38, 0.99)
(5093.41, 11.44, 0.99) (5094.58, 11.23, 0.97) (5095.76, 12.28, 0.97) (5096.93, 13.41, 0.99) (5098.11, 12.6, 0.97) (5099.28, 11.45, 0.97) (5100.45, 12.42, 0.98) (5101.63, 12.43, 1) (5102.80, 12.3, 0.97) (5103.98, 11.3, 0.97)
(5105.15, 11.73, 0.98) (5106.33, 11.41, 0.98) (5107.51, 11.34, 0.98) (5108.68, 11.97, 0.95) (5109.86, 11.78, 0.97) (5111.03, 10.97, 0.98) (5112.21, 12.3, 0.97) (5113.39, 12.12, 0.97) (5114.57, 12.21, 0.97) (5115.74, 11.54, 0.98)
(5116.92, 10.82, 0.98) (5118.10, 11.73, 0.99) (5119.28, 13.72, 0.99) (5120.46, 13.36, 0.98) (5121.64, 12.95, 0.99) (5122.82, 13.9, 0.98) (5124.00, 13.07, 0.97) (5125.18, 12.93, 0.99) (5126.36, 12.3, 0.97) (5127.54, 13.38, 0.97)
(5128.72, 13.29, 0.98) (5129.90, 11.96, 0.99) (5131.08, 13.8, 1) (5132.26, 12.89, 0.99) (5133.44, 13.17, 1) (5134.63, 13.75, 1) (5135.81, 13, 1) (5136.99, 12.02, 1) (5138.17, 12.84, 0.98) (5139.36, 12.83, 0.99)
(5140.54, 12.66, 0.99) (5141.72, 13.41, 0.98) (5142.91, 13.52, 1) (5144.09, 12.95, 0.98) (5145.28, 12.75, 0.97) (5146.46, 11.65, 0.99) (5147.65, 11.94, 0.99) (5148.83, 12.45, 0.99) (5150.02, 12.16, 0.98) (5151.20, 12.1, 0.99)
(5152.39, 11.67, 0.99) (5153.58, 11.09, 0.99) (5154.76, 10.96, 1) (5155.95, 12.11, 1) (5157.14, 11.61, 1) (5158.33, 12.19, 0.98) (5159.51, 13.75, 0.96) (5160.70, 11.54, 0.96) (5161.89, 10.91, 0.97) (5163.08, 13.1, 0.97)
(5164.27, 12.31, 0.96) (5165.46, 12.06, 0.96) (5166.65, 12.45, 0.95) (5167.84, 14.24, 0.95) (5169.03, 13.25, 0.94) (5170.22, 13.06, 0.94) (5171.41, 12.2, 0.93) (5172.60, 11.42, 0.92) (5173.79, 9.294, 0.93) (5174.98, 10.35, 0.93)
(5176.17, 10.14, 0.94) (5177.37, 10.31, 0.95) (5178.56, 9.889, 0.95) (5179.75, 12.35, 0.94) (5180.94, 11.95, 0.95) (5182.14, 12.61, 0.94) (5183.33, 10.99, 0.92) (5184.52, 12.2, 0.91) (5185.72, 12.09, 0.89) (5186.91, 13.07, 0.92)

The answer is 1.43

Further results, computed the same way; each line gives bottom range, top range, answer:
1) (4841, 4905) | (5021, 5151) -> 1.35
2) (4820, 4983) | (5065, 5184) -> 1.31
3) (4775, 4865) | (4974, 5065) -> 1.34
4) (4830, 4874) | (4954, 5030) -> 1.22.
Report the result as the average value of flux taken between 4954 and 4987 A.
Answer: 11.1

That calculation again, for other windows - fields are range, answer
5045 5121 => 11.9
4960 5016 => 11.4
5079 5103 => 12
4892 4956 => 10.3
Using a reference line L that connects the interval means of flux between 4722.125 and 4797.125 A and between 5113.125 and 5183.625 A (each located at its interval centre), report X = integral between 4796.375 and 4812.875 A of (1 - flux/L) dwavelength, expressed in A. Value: -1.1 A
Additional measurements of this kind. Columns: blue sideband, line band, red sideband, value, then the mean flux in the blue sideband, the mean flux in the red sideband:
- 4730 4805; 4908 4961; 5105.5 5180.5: -1.53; 8.6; 12.2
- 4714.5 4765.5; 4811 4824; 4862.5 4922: 0.35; 8.9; 9.92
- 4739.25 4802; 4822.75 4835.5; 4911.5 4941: 0.29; 8.45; 10.8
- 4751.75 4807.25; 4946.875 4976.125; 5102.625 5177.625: -1.21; 8.49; 12.3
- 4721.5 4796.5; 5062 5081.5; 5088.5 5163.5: -0.40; 8.5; 12.3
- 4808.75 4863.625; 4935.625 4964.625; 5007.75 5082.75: -0.34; 9.35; 11.5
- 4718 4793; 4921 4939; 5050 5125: -0.72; 8.53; 12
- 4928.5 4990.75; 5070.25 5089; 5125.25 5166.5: 0.24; 10.9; 12.5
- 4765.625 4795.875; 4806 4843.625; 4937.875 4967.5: -3.35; 8.03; 10.6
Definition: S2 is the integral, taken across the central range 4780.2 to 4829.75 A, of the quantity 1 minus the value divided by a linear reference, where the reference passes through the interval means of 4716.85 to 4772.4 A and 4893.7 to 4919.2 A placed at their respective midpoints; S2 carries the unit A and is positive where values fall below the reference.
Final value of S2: -0.3 A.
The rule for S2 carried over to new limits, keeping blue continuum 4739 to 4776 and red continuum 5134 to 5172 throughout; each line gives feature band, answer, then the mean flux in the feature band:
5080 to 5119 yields 0.13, 11.8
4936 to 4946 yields -0.50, 10.7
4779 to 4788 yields 0.17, 8.29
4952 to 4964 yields -0.86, 11.1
